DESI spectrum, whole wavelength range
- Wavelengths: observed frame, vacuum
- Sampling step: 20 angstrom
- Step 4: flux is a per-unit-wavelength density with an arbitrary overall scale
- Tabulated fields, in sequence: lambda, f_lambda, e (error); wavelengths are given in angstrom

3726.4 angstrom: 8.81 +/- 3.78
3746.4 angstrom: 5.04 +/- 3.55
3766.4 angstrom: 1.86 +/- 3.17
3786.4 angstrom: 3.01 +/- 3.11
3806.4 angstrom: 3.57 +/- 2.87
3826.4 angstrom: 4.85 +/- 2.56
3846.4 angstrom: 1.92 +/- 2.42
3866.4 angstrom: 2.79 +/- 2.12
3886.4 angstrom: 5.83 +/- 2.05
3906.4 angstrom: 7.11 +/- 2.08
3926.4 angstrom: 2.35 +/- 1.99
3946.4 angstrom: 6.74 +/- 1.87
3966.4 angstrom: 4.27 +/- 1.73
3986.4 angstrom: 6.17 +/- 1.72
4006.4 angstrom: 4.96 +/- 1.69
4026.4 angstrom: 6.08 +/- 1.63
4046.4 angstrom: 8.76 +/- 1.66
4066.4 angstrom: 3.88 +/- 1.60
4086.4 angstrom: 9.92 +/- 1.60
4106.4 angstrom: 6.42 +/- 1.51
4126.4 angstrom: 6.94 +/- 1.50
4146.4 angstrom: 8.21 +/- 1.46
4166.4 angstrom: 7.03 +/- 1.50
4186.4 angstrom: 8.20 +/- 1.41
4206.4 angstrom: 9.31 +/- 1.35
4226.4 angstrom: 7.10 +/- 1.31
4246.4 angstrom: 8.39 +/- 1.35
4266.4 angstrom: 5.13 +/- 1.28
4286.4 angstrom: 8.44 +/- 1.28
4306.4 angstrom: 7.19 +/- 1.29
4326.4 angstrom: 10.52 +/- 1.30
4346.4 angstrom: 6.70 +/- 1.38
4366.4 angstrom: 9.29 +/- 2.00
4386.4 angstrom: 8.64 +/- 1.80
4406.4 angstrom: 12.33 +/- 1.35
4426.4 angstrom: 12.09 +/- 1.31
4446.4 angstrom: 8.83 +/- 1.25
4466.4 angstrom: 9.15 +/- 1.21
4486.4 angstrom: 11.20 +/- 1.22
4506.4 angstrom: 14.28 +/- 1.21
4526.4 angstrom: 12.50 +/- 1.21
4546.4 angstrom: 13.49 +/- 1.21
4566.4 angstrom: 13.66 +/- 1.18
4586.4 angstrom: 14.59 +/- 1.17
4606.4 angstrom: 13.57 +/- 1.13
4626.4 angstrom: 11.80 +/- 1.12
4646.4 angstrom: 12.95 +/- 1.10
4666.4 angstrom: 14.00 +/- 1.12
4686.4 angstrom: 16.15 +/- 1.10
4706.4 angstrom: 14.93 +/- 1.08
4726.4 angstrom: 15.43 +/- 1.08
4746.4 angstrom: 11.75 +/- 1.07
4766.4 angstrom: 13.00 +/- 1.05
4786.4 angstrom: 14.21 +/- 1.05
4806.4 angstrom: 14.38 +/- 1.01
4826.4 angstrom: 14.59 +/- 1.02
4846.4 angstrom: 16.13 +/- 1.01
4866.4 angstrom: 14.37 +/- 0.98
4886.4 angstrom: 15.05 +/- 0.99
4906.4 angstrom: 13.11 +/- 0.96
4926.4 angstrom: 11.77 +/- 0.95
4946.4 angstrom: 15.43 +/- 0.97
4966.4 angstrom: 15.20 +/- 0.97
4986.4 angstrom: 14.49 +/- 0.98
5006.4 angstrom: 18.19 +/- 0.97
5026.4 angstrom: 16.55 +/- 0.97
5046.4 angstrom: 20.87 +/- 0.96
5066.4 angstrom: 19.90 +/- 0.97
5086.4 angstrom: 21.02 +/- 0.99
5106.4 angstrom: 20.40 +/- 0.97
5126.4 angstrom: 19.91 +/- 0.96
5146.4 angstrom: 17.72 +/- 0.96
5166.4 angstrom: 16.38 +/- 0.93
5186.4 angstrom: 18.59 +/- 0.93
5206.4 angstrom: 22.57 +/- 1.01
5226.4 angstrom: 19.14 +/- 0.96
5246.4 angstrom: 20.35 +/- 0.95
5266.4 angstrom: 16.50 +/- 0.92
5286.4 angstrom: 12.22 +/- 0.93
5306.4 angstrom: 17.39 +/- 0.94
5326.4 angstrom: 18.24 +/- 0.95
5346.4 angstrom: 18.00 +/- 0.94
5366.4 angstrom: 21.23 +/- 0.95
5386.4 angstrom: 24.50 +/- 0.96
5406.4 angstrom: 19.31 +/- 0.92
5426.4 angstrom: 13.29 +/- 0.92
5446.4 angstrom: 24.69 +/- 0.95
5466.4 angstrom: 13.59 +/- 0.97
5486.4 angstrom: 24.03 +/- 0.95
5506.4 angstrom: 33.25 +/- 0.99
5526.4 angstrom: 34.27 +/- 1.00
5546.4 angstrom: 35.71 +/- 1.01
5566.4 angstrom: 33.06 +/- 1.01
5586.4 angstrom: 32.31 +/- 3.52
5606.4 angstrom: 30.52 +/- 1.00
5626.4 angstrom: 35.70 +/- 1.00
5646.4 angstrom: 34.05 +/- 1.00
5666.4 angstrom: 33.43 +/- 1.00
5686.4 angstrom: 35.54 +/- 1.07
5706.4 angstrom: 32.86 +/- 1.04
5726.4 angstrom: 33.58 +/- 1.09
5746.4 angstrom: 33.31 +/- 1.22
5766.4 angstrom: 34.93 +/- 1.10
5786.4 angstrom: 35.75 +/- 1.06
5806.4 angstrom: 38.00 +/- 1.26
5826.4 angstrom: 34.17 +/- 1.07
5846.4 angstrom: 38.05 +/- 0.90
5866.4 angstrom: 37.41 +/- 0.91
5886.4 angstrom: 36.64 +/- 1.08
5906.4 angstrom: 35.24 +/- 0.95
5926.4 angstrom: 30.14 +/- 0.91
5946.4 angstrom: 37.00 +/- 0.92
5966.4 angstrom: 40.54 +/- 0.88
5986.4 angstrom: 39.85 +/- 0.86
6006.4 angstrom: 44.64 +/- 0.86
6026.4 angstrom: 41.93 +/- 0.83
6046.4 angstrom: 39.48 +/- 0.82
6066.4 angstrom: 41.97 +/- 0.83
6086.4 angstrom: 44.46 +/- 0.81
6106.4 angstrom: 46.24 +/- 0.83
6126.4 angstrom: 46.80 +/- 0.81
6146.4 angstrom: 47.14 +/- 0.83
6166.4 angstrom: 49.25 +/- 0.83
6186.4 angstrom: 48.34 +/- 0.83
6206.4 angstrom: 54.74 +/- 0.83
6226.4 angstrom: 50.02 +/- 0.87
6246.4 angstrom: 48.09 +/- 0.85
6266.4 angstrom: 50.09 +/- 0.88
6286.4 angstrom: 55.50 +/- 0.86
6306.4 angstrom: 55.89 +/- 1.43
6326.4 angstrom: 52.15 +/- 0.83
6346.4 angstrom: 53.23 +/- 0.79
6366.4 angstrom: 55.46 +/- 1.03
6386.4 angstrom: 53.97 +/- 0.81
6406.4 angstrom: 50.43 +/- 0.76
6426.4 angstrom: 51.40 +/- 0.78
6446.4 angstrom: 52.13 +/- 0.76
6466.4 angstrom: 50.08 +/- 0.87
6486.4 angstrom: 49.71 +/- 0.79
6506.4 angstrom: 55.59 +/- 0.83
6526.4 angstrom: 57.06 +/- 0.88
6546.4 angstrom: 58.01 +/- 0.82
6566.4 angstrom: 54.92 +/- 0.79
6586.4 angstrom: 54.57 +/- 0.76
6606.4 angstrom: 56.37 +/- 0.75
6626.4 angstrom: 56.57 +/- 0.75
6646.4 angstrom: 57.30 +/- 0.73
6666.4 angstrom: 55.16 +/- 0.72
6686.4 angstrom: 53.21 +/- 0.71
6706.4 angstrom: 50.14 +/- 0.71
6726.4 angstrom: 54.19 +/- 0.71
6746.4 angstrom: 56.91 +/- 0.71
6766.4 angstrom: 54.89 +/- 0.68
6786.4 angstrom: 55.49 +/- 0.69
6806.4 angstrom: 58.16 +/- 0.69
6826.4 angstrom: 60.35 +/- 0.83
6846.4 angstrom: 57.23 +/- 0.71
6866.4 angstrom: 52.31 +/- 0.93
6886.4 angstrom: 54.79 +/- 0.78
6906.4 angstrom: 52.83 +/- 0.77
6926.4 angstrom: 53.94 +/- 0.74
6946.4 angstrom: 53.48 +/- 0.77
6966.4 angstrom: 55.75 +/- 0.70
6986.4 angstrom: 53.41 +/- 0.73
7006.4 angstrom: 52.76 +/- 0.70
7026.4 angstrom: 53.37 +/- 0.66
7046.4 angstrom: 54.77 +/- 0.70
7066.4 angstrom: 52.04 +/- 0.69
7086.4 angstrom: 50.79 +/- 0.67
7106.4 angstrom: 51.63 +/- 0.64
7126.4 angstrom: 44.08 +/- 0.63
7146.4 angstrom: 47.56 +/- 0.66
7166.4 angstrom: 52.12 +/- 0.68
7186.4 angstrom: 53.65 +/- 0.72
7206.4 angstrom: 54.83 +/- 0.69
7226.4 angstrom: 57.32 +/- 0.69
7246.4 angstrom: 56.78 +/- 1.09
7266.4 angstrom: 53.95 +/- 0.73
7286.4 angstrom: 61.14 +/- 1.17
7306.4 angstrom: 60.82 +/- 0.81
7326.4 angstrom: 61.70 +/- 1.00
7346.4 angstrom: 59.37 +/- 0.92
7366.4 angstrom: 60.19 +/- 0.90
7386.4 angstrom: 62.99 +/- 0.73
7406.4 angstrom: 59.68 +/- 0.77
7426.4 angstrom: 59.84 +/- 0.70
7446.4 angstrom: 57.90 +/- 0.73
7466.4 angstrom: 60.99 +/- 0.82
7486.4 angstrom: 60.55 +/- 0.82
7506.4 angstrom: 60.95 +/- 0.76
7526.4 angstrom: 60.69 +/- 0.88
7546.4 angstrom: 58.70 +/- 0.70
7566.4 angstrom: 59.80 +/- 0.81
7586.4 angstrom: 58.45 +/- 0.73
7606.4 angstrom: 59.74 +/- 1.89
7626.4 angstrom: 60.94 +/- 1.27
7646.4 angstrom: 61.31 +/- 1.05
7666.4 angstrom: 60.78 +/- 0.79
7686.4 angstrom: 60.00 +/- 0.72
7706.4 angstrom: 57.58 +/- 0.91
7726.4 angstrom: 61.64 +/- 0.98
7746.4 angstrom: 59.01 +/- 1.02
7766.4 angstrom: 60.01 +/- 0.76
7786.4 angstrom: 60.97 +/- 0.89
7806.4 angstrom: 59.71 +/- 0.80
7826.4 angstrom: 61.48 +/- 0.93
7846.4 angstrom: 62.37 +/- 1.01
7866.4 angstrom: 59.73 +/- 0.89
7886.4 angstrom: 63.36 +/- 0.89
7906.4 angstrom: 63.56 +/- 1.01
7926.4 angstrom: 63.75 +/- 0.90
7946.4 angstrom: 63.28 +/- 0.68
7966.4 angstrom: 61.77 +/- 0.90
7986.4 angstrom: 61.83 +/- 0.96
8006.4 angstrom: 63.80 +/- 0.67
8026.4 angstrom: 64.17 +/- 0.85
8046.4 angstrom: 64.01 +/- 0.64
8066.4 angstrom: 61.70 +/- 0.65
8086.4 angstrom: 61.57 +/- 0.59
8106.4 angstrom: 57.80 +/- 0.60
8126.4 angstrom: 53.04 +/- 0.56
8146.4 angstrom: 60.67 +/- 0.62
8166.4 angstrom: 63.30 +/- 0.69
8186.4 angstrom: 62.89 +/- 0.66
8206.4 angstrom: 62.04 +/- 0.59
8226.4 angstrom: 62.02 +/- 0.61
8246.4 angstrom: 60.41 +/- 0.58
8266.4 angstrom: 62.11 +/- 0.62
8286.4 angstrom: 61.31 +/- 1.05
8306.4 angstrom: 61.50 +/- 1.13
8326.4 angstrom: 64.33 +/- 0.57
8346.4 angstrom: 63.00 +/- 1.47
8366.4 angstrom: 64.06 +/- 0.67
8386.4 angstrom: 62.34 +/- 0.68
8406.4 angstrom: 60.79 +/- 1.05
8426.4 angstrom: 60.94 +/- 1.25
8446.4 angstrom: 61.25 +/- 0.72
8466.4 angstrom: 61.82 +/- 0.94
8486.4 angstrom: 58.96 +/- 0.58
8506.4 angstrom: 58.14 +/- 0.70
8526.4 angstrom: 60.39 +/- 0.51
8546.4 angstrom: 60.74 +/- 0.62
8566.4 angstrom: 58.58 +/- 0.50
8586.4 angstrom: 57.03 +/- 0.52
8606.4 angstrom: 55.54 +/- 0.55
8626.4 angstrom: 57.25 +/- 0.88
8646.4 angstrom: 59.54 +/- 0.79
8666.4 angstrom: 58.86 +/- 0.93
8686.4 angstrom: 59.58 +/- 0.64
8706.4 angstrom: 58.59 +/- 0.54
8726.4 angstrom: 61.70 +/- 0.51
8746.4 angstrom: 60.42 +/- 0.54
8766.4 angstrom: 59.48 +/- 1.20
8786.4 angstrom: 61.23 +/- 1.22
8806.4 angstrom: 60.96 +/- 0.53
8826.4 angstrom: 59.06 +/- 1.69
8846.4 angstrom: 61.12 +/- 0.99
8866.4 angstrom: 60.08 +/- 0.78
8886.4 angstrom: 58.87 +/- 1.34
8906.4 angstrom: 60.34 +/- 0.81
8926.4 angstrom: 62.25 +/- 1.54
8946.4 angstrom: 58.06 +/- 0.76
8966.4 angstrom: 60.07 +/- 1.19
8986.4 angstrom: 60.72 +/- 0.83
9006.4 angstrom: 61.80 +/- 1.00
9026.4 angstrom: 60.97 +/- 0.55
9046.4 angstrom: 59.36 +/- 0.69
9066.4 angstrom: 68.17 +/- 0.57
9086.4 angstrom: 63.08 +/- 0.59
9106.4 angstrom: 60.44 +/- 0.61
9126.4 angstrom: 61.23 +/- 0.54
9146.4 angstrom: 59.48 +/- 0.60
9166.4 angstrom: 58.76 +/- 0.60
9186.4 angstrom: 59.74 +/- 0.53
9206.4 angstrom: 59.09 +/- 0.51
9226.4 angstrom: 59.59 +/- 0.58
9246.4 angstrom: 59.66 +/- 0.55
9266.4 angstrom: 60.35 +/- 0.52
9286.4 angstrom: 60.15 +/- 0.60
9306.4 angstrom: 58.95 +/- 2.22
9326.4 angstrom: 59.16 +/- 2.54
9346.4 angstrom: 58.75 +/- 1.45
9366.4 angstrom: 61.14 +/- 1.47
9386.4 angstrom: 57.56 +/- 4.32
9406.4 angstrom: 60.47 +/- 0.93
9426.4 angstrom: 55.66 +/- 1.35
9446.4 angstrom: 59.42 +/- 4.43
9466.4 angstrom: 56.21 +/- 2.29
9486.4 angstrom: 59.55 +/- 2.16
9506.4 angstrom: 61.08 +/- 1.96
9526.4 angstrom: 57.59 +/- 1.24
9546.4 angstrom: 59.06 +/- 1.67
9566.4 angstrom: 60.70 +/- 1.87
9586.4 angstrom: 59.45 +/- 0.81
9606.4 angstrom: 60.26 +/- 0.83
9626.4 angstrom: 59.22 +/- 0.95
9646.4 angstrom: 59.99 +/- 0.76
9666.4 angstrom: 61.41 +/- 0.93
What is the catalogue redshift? 0.38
